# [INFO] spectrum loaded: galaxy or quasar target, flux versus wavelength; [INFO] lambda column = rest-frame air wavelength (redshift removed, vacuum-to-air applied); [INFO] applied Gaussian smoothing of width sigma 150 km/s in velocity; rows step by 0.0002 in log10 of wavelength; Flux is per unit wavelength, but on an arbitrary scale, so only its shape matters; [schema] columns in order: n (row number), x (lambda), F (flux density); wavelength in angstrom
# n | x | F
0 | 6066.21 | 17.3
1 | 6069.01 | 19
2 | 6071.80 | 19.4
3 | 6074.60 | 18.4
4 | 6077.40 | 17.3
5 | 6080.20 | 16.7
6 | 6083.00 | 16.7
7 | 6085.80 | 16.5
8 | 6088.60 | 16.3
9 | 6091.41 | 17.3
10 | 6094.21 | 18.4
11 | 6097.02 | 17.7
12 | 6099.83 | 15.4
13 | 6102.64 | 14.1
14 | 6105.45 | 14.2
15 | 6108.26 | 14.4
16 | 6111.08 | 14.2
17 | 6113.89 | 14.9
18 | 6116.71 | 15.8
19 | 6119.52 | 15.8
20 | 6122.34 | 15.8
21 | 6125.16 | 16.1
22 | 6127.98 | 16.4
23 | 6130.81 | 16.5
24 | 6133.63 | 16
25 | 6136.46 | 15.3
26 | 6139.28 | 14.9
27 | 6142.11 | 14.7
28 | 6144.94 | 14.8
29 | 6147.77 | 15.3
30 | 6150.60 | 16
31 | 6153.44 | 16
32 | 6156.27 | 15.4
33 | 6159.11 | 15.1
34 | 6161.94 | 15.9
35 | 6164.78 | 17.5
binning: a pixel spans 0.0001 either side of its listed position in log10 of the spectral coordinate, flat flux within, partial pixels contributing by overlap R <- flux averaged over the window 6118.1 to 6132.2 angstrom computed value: 16.1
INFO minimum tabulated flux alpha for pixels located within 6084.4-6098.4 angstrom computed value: 16.3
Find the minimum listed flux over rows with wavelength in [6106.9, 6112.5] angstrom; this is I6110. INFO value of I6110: 14.2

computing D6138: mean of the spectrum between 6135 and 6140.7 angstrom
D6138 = 15.1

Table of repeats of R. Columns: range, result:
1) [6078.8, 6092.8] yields 16.7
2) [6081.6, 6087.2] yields 16.6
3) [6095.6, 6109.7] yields 15.2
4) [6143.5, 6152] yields 15.4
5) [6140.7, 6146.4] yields 14.8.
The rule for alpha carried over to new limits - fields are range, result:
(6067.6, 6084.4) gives 16.7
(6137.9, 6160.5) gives 14.7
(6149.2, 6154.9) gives 16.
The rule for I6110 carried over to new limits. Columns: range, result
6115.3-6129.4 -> 15.8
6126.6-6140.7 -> 14.9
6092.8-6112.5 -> 14.1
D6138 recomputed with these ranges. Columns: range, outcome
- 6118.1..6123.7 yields 15.8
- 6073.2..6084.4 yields 17.3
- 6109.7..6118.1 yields 15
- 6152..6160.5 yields 15.5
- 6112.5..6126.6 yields 15.7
